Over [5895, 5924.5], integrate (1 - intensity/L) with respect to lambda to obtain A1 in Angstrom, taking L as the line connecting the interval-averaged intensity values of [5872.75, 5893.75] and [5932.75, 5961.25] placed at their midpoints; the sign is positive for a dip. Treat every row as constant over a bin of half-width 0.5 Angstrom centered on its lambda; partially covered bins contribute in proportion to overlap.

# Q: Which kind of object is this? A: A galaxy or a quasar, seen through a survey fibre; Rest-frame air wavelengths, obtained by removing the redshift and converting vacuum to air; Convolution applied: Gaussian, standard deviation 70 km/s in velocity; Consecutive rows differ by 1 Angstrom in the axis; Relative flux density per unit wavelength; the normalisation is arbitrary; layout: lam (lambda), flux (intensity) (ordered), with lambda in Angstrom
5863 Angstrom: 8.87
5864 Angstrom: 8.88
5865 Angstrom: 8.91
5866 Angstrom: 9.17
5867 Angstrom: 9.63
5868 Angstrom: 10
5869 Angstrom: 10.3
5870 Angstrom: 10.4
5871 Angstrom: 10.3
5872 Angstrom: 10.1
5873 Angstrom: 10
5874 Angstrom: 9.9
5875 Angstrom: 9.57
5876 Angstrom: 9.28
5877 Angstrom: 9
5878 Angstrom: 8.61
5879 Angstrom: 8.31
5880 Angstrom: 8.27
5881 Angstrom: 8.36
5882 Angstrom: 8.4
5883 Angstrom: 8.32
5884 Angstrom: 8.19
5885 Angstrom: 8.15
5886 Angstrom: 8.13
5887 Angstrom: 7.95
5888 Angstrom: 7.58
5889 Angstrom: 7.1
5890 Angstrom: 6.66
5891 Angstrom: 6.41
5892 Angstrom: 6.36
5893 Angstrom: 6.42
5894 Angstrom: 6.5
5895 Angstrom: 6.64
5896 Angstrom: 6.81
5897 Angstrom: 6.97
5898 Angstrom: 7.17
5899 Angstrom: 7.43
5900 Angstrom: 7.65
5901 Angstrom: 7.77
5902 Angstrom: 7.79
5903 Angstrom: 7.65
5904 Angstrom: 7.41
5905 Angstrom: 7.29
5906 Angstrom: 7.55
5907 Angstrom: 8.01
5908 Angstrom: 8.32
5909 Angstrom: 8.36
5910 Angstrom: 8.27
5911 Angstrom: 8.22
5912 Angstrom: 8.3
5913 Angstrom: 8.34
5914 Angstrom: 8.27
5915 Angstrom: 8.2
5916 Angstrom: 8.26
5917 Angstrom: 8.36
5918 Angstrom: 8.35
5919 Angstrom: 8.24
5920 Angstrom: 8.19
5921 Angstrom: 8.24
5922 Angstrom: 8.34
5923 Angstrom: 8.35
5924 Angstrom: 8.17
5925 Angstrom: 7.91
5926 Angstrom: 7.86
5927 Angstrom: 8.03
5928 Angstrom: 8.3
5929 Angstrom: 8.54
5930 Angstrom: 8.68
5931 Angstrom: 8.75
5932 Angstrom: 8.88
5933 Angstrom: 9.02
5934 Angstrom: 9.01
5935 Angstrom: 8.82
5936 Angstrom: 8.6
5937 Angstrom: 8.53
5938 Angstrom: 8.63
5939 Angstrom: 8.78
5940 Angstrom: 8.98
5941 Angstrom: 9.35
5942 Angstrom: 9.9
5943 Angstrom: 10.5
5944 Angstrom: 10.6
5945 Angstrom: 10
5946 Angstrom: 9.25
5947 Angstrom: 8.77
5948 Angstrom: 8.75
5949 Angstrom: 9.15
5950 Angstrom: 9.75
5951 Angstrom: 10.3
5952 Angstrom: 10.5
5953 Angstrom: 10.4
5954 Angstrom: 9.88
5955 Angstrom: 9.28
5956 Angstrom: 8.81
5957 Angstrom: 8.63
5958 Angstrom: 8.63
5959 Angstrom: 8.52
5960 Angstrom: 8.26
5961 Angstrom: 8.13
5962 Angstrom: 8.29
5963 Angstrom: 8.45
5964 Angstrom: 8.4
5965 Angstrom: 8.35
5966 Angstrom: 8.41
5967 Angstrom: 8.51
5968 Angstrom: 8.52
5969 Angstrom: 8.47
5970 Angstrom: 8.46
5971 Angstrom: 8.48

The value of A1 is 2.27 Angstrom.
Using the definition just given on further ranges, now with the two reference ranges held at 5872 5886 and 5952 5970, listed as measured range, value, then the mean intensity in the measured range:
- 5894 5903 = 1.6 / 7.26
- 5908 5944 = 0.8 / 8.58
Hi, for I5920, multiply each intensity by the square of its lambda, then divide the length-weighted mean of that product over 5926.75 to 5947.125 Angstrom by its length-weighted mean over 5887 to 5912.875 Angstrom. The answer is 1.2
